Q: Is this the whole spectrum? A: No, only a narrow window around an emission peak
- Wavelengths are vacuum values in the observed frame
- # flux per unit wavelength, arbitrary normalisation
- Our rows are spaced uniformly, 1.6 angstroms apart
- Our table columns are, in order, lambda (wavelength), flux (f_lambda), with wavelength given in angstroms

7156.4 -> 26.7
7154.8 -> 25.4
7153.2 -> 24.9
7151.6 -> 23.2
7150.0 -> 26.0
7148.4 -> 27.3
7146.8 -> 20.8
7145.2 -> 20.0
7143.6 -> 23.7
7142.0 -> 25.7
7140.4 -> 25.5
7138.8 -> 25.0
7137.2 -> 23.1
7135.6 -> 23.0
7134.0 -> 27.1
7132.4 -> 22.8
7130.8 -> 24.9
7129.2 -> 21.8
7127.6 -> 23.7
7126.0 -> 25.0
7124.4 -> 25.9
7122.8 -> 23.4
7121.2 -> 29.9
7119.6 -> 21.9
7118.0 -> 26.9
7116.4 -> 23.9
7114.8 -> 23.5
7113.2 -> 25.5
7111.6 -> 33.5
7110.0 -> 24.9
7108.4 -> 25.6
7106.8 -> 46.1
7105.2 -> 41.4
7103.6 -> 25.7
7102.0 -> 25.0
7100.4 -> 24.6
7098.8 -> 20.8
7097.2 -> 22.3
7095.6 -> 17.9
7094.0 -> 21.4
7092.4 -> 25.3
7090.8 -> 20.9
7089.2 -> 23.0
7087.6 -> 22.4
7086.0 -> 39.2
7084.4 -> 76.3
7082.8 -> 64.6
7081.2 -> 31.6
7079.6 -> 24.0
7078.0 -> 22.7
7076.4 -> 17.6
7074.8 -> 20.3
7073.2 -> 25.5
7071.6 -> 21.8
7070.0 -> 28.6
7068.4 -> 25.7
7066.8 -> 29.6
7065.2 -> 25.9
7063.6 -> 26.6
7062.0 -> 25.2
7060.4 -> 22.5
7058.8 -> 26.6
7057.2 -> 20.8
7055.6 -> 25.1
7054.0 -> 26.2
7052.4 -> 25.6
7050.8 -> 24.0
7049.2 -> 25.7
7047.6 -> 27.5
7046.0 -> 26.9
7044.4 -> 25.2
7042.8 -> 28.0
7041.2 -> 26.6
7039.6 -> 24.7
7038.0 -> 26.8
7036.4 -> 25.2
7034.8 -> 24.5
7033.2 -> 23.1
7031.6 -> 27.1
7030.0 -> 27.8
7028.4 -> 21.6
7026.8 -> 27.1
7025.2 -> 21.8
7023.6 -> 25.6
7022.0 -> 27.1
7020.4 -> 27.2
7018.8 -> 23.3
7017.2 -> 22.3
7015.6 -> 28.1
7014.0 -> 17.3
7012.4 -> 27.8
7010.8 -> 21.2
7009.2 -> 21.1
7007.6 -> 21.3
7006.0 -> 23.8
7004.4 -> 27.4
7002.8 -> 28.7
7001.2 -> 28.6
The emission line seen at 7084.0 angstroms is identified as H-alpha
